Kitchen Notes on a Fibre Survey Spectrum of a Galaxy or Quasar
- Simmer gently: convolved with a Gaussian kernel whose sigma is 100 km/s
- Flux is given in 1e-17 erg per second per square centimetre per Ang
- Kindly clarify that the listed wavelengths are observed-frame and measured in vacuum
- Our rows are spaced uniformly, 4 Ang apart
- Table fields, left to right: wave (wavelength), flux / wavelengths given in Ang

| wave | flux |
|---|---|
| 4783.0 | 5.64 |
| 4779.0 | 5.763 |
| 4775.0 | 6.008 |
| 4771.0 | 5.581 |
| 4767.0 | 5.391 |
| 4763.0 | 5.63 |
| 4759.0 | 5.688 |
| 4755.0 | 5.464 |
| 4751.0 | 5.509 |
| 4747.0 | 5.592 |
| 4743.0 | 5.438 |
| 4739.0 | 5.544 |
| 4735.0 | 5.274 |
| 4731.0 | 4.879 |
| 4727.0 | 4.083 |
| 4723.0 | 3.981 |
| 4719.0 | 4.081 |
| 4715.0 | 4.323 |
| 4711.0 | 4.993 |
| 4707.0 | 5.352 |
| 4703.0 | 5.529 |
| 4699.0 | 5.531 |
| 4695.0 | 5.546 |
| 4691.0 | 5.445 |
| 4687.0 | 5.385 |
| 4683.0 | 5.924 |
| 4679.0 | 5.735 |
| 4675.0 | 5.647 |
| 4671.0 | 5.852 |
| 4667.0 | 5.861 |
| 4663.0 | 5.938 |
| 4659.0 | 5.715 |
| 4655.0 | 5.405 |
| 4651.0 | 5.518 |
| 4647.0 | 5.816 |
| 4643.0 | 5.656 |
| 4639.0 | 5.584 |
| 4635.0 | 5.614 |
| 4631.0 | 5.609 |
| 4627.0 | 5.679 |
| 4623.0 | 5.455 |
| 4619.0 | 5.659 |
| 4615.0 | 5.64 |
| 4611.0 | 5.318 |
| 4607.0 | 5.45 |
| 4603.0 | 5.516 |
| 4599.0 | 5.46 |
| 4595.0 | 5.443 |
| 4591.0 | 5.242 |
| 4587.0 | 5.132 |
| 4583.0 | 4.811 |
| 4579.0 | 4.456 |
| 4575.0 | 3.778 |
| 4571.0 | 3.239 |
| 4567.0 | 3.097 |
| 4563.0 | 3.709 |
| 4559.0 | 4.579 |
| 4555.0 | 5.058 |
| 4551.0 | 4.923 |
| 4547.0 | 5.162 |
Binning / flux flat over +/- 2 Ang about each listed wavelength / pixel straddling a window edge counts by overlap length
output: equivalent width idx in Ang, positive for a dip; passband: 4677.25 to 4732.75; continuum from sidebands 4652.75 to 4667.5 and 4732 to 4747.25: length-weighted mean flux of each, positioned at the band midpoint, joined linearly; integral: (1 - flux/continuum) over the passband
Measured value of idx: 4.9 Ang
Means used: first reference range 5.71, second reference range 5.41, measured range 5.05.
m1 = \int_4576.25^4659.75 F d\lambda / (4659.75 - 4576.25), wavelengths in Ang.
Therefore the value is 5.42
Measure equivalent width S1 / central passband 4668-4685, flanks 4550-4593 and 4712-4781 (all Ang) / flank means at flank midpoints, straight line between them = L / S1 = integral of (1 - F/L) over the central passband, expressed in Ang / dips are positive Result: -3.3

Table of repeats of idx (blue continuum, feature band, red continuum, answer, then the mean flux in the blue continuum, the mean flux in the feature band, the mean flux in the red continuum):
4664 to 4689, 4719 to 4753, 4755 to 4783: 4.2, 5.74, 4.98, 5.66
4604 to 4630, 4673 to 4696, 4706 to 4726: -3.8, 5.54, 5.62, 4.48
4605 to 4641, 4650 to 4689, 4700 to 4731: -4.6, 5.56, 5.7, 4.67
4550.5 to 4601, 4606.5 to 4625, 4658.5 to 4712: -2.2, 4.52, 5.51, 5.61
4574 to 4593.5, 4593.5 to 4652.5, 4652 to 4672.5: -3.6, 4.75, 5.56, 5.74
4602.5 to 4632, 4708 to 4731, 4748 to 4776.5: 4.9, 5.54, 4.39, 5.6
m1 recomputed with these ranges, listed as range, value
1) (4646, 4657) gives 5.56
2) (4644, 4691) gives 5.7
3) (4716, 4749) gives 4.84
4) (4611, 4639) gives 5.59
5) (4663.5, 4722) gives 5.36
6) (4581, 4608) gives 5.29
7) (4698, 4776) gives 5.18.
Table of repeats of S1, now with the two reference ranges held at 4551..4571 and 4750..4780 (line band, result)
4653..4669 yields -2.89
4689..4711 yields -1.26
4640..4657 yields -3.01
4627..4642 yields -3.10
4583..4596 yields -2.62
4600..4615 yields -3.39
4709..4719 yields 1.34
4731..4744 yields 0.22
